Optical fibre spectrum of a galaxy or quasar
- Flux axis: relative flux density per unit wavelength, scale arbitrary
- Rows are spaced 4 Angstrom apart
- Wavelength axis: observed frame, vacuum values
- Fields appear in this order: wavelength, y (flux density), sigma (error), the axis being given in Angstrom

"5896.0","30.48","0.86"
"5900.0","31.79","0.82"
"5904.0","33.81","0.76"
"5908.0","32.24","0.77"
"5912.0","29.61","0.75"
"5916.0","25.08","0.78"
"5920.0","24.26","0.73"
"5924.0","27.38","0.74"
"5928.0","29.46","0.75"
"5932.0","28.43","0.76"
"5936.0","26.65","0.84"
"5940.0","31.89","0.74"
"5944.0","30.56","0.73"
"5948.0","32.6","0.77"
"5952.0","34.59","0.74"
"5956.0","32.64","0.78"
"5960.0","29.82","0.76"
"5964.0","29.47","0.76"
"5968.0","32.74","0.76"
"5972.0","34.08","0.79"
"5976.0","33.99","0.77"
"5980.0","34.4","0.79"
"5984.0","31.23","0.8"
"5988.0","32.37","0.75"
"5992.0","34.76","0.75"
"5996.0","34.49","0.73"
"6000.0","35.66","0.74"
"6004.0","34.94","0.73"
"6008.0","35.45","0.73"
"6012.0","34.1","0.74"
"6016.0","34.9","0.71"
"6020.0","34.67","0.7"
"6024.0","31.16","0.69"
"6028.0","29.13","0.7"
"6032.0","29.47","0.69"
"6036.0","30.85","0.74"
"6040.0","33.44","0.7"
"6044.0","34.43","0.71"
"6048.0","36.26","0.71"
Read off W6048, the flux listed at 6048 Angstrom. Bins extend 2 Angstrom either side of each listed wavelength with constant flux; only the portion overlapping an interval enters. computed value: 36.26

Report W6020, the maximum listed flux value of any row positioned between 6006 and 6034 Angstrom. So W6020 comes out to 35.45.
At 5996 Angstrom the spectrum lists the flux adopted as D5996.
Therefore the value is 34.49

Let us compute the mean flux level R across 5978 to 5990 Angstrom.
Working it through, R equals 32.7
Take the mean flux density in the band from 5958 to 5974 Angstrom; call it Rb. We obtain 31.5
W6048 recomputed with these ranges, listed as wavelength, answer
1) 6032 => 29.47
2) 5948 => 32.6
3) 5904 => 33.81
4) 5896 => 30.48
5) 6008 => 35.45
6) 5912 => 29.61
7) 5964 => 29.47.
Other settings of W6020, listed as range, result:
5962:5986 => 34.4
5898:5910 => 33.81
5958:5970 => 32.74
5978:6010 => 35.66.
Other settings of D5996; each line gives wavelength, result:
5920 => 24.26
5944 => 30.56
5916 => 25.08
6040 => 33.44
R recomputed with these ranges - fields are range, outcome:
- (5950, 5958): 33.6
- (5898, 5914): 31.9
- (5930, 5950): 30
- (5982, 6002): 33.7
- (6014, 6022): 34.8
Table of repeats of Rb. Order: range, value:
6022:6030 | 30.1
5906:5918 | 29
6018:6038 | 31.1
